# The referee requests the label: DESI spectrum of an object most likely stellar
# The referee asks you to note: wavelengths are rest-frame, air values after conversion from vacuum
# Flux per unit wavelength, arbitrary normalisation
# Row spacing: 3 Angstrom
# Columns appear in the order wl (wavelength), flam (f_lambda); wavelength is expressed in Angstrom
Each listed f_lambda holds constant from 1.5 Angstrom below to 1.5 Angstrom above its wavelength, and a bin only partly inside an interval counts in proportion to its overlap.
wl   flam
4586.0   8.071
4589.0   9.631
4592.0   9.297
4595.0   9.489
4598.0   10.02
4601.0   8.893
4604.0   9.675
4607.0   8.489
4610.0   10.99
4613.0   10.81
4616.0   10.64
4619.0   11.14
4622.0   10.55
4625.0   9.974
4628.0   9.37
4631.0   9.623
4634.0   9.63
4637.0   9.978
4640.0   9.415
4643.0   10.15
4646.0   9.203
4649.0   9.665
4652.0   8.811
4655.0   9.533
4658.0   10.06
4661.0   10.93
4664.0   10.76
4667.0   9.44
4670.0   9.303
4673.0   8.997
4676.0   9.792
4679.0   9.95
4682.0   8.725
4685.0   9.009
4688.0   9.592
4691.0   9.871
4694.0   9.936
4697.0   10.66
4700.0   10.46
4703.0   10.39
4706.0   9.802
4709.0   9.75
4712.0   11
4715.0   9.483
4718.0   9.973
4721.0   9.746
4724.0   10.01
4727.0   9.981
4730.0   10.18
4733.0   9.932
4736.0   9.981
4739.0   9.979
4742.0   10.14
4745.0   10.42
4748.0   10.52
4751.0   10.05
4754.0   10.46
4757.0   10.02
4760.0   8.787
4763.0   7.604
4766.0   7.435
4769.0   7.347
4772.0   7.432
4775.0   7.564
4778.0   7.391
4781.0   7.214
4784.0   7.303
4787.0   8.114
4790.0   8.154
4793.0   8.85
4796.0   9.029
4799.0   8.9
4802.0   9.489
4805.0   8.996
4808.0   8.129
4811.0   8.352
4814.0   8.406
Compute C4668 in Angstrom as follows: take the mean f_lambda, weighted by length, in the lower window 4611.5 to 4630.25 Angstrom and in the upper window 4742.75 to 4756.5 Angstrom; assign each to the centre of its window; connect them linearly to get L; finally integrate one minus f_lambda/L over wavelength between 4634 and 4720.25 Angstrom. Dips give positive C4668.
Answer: 4.60 Angstrom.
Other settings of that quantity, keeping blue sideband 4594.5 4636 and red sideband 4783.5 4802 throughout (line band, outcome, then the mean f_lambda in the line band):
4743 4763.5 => -2.2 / 9.81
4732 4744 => -1.4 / 10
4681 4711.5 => -1.9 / 9.88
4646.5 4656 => 0.4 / 9.31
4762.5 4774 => 1.7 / 7.45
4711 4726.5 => -1.5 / 10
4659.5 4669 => -0.7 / 10.3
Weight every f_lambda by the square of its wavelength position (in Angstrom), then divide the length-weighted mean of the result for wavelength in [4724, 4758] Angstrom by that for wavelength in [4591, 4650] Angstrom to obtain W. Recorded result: 1.08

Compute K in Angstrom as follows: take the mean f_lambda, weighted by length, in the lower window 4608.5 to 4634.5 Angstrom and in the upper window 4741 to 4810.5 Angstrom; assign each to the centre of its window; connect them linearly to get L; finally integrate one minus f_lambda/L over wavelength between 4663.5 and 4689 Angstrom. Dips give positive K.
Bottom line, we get 0.7 Angstrom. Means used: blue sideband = 10.3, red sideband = 8.65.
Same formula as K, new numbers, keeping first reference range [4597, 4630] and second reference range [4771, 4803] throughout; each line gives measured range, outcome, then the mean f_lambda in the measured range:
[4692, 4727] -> -4.4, 10.1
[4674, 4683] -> -0.2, 9.5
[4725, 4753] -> -4.8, 10.1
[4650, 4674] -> -0.6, 9.74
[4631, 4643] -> 0.1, 9.73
